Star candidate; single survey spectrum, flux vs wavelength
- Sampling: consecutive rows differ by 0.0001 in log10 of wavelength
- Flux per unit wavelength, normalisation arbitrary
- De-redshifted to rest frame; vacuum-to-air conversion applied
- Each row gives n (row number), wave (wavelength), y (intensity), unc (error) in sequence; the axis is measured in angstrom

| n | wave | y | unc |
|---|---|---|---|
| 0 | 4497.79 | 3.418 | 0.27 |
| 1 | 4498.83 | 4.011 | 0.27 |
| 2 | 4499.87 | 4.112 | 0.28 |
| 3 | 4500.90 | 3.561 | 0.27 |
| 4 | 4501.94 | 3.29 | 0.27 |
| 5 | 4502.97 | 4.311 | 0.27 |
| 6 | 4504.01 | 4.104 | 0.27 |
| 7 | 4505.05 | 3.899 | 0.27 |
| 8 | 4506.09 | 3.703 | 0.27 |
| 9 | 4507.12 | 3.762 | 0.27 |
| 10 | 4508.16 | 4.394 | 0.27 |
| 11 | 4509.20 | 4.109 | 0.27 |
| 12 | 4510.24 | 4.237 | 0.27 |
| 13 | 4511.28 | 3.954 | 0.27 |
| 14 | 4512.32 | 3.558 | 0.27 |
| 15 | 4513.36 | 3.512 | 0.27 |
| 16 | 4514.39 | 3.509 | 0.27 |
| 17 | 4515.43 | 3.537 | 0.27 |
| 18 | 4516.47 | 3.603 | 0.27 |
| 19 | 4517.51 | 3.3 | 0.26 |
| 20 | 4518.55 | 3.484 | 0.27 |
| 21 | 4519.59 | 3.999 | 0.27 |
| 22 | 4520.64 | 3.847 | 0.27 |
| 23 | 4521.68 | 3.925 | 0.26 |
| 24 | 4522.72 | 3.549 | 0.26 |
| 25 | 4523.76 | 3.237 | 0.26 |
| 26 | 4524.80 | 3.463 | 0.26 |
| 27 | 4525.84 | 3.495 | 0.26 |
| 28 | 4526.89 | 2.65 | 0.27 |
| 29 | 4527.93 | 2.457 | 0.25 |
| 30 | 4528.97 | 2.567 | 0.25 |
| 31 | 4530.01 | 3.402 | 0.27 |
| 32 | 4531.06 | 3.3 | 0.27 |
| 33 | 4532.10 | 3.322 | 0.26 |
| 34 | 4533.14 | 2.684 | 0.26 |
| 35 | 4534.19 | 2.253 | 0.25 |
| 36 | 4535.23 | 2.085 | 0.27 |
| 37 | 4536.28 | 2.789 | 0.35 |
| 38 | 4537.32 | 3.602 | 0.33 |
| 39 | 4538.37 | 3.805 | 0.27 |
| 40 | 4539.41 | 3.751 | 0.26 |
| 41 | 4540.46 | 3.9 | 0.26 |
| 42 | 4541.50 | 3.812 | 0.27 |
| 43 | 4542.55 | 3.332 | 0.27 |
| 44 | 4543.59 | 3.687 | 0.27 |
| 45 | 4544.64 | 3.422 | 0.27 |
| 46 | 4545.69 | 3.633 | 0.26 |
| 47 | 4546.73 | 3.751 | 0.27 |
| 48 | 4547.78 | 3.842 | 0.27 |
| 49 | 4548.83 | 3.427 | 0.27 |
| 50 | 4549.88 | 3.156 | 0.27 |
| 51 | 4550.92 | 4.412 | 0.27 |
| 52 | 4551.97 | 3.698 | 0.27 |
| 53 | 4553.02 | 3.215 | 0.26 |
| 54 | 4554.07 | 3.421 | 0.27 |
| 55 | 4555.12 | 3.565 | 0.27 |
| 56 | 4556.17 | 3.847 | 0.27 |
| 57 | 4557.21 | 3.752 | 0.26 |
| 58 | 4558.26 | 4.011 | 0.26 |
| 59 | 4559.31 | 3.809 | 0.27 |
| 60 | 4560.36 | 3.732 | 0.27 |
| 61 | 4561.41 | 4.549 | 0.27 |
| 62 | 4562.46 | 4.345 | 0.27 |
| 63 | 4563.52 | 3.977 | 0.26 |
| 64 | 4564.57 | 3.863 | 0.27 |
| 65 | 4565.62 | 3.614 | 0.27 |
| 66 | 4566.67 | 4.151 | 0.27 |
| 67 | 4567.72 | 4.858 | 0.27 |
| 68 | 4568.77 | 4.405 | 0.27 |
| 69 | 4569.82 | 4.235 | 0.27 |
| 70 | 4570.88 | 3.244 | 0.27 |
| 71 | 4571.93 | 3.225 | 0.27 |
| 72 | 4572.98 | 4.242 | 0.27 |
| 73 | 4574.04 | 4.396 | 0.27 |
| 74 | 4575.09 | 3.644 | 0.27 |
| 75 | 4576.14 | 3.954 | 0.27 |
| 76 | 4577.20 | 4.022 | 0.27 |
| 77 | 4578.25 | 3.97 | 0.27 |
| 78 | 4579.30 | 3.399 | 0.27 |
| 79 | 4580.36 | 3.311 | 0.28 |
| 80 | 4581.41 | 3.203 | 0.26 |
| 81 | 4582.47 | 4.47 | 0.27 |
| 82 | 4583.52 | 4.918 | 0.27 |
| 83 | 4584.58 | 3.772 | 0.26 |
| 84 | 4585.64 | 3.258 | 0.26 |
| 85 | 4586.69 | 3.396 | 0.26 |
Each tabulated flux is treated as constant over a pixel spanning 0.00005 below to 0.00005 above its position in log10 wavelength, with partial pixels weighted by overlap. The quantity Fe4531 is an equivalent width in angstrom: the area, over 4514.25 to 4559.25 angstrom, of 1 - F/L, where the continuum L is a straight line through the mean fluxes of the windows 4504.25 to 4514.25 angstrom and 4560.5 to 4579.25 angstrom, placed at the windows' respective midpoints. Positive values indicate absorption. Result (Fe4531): 5.9 angstrom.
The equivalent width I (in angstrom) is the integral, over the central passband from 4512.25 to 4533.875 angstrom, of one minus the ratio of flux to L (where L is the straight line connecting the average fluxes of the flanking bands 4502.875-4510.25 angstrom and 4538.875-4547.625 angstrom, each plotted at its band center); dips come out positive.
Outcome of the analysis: 3.0 angstrom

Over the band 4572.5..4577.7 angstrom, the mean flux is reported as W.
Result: 4.05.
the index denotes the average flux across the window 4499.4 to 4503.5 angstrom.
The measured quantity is 3.82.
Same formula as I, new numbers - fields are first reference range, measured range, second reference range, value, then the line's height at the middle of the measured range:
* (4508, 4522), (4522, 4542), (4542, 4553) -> 2.79 angstrom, 3.69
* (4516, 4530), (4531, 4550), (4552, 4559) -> 0.89 angstrom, 3.51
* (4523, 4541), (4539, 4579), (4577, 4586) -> -3.92 angstrom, 3.5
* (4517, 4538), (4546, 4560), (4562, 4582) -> -0.38 angstrom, 3.59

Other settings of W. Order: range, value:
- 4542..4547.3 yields 3.57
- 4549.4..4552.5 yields 3.77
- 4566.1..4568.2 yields 4.48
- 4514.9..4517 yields 3.57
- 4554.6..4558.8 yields 3.8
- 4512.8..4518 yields 3.5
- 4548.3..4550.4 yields 3.29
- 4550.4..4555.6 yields 3.66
